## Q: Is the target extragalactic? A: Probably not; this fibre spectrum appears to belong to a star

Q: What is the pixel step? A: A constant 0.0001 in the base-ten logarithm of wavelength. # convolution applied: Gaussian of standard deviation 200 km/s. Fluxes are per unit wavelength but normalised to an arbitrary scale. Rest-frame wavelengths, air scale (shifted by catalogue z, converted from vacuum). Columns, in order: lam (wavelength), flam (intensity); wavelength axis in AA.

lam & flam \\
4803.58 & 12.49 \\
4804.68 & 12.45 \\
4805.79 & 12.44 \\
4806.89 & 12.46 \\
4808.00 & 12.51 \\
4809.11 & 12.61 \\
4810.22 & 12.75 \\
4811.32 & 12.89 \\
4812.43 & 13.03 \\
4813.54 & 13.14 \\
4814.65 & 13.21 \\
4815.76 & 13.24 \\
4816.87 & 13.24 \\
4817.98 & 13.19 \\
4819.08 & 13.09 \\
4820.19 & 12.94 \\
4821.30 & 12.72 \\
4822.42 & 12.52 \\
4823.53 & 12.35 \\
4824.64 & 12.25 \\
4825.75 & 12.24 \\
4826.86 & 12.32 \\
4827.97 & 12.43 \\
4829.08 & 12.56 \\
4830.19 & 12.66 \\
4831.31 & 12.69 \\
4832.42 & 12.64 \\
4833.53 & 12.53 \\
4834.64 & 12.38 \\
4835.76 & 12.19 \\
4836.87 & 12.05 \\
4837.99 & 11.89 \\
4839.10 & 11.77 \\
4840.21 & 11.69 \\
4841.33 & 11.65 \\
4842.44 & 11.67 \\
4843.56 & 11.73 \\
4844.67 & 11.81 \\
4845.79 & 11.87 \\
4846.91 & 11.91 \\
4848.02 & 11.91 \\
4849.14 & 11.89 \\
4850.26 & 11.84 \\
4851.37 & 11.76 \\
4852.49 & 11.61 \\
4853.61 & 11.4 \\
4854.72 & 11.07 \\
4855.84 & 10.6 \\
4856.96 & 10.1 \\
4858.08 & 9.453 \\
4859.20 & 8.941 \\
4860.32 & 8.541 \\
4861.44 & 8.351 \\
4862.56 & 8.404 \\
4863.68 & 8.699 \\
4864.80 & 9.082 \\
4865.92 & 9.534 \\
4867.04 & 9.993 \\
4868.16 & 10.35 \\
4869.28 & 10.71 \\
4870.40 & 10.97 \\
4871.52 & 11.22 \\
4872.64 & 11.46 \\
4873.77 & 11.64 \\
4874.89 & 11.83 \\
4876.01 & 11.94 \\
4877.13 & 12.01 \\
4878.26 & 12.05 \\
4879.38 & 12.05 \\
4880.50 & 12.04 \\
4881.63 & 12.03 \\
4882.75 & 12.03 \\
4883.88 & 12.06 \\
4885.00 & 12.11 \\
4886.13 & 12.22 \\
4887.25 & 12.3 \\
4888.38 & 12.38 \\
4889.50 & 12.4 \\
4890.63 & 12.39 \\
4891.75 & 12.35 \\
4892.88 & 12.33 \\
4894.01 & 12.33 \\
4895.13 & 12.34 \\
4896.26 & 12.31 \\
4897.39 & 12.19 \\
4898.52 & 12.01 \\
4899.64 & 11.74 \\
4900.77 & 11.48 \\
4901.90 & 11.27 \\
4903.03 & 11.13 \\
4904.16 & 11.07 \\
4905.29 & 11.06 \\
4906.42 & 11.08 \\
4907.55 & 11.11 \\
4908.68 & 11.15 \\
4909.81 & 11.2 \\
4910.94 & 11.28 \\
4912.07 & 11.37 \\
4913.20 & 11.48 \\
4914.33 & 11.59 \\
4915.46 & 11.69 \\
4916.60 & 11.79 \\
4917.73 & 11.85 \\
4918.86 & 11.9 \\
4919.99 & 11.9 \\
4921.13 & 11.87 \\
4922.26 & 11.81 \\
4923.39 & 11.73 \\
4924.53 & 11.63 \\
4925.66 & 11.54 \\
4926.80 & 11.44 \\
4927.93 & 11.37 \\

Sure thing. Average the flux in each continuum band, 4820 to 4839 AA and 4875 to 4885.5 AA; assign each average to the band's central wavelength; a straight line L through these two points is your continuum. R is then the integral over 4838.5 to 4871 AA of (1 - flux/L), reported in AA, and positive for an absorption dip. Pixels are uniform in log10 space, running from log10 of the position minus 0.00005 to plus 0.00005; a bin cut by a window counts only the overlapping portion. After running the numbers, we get 4.14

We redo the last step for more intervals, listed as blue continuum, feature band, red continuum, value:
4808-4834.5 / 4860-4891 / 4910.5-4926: 2.6 AA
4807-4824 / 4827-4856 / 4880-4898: 1.6 AA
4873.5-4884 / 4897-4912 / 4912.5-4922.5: 0.6 AA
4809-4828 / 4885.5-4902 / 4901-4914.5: -1.0 AA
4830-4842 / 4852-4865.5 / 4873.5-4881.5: 2.7 AA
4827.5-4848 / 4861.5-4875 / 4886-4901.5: 2.2 AA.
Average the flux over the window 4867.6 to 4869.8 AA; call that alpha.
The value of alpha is 10.5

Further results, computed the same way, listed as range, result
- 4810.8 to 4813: 12.9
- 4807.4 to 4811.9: 12.7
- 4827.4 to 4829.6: 12.5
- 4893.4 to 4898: 12.3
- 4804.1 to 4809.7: 12.5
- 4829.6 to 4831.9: 12.7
